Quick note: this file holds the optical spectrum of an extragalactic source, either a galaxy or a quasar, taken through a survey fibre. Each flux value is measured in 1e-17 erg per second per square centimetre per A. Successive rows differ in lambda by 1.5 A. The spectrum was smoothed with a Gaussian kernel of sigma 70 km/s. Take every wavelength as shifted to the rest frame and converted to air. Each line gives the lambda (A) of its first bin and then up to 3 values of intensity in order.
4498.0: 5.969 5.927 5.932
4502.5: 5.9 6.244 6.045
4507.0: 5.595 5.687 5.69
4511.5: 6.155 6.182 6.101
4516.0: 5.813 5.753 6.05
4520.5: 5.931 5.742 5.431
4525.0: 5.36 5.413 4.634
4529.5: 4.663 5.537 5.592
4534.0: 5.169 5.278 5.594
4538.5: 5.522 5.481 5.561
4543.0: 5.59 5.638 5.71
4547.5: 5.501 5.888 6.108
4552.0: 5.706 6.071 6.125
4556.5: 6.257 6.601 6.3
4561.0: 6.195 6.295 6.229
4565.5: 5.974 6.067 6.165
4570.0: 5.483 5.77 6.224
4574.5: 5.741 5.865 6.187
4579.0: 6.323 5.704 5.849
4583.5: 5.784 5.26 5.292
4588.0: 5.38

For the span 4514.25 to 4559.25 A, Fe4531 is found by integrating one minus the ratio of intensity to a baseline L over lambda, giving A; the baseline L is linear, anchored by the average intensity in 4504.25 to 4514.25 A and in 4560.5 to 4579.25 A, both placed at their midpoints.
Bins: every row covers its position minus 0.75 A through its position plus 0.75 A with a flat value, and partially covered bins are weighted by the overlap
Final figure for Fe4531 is 2.3 A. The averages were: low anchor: 5.92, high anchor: 6.03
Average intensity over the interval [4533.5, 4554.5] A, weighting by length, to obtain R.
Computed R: 5.64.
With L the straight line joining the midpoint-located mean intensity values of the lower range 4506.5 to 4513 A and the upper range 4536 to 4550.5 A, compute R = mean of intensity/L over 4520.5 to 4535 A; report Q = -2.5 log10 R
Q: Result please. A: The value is 0.08 mag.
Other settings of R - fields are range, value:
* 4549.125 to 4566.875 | 6.16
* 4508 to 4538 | 5.59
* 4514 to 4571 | 5.75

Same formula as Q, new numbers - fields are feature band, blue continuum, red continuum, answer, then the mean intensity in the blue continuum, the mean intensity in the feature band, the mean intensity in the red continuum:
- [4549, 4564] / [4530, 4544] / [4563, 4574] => -0.07 mag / 5.47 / 6.17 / 5.99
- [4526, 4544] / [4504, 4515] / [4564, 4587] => 0.11 mag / 5.94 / 5.34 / 5.86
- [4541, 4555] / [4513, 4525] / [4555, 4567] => 0.06 mag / 5.82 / 5.78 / 6.24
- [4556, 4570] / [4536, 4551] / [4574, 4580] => -0.06 mag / 5.65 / 6.19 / 6.03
